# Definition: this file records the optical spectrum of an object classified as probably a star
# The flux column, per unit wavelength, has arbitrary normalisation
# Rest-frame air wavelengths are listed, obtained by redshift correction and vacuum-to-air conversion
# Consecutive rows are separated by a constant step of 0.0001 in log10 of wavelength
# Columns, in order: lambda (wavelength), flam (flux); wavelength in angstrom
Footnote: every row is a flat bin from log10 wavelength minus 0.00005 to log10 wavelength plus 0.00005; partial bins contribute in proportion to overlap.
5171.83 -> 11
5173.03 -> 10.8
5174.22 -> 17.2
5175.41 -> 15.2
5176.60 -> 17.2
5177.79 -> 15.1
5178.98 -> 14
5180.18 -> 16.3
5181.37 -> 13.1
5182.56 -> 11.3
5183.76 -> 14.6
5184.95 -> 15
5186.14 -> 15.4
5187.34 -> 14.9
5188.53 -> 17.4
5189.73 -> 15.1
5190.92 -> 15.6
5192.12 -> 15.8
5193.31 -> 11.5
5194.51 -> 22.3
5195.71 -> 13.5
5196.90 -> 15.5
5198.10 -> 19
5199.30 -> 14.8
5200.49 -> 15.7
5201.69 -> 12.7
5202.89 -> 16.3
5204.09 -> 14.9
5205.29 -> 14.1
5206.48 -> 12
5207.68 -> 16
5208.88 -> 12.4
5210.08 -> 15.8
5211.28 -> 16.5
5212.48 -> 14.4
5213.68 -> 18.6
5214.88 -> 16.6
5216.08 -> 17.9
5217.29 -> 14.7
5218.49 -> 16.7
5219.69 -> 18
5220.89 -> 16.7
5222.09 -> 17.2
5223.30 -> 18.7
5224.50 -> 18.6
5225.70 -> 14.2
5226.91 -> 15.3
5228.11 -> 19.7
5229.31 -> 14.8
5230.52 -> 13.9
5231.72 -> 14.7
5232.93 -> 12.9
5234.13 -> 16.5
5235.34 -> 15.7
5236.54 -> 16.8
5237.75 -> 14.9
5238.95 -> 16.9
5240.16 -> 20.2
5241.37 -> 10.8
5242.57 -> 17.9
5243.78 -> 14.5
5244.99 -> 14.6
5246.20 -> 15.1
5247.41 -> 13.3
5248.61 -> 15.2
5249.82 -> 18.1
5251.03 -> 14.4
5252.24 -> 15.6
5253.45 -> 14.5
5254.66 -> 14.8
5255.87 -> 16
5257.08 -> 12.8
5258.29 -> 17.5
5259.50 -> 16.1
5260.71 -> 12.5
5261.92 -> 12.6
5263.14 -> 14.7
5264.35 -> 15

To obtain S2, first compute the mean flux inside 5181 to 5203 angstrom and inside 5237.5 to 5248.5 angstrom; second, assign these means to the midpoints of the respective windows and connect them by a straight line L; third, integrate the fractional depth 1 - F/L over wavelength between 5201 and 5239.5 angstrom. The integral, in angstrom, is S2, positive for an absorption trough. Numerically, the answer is -1.2 angstrom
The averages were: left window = 15.2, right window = 15.4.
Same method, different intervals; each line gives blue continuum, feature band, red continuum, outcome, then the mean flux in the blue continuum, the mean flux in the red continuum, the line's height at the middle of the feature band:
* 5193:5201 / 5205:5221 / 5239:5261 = 0.18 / 16.2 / 15.3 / 15.9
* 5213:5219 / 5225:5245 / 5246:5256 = 0.45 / 16.9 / 15.2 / 16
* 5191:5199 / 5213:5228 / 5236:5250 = -1.08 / 16.2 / 15.6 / 15.9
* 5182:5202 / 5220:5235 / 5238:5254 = -0.69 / 15.3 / 15.5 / 15.4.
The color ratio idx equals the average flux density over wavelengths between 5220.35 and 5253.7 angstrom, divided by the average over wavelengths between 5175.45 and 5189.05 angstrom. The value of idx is 1.06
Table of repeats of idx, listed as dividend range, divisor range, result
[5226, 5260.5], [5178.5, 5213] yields 1.03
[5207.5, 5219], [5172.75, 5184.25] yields 1.09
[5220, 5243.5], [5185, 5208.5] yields 1.05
